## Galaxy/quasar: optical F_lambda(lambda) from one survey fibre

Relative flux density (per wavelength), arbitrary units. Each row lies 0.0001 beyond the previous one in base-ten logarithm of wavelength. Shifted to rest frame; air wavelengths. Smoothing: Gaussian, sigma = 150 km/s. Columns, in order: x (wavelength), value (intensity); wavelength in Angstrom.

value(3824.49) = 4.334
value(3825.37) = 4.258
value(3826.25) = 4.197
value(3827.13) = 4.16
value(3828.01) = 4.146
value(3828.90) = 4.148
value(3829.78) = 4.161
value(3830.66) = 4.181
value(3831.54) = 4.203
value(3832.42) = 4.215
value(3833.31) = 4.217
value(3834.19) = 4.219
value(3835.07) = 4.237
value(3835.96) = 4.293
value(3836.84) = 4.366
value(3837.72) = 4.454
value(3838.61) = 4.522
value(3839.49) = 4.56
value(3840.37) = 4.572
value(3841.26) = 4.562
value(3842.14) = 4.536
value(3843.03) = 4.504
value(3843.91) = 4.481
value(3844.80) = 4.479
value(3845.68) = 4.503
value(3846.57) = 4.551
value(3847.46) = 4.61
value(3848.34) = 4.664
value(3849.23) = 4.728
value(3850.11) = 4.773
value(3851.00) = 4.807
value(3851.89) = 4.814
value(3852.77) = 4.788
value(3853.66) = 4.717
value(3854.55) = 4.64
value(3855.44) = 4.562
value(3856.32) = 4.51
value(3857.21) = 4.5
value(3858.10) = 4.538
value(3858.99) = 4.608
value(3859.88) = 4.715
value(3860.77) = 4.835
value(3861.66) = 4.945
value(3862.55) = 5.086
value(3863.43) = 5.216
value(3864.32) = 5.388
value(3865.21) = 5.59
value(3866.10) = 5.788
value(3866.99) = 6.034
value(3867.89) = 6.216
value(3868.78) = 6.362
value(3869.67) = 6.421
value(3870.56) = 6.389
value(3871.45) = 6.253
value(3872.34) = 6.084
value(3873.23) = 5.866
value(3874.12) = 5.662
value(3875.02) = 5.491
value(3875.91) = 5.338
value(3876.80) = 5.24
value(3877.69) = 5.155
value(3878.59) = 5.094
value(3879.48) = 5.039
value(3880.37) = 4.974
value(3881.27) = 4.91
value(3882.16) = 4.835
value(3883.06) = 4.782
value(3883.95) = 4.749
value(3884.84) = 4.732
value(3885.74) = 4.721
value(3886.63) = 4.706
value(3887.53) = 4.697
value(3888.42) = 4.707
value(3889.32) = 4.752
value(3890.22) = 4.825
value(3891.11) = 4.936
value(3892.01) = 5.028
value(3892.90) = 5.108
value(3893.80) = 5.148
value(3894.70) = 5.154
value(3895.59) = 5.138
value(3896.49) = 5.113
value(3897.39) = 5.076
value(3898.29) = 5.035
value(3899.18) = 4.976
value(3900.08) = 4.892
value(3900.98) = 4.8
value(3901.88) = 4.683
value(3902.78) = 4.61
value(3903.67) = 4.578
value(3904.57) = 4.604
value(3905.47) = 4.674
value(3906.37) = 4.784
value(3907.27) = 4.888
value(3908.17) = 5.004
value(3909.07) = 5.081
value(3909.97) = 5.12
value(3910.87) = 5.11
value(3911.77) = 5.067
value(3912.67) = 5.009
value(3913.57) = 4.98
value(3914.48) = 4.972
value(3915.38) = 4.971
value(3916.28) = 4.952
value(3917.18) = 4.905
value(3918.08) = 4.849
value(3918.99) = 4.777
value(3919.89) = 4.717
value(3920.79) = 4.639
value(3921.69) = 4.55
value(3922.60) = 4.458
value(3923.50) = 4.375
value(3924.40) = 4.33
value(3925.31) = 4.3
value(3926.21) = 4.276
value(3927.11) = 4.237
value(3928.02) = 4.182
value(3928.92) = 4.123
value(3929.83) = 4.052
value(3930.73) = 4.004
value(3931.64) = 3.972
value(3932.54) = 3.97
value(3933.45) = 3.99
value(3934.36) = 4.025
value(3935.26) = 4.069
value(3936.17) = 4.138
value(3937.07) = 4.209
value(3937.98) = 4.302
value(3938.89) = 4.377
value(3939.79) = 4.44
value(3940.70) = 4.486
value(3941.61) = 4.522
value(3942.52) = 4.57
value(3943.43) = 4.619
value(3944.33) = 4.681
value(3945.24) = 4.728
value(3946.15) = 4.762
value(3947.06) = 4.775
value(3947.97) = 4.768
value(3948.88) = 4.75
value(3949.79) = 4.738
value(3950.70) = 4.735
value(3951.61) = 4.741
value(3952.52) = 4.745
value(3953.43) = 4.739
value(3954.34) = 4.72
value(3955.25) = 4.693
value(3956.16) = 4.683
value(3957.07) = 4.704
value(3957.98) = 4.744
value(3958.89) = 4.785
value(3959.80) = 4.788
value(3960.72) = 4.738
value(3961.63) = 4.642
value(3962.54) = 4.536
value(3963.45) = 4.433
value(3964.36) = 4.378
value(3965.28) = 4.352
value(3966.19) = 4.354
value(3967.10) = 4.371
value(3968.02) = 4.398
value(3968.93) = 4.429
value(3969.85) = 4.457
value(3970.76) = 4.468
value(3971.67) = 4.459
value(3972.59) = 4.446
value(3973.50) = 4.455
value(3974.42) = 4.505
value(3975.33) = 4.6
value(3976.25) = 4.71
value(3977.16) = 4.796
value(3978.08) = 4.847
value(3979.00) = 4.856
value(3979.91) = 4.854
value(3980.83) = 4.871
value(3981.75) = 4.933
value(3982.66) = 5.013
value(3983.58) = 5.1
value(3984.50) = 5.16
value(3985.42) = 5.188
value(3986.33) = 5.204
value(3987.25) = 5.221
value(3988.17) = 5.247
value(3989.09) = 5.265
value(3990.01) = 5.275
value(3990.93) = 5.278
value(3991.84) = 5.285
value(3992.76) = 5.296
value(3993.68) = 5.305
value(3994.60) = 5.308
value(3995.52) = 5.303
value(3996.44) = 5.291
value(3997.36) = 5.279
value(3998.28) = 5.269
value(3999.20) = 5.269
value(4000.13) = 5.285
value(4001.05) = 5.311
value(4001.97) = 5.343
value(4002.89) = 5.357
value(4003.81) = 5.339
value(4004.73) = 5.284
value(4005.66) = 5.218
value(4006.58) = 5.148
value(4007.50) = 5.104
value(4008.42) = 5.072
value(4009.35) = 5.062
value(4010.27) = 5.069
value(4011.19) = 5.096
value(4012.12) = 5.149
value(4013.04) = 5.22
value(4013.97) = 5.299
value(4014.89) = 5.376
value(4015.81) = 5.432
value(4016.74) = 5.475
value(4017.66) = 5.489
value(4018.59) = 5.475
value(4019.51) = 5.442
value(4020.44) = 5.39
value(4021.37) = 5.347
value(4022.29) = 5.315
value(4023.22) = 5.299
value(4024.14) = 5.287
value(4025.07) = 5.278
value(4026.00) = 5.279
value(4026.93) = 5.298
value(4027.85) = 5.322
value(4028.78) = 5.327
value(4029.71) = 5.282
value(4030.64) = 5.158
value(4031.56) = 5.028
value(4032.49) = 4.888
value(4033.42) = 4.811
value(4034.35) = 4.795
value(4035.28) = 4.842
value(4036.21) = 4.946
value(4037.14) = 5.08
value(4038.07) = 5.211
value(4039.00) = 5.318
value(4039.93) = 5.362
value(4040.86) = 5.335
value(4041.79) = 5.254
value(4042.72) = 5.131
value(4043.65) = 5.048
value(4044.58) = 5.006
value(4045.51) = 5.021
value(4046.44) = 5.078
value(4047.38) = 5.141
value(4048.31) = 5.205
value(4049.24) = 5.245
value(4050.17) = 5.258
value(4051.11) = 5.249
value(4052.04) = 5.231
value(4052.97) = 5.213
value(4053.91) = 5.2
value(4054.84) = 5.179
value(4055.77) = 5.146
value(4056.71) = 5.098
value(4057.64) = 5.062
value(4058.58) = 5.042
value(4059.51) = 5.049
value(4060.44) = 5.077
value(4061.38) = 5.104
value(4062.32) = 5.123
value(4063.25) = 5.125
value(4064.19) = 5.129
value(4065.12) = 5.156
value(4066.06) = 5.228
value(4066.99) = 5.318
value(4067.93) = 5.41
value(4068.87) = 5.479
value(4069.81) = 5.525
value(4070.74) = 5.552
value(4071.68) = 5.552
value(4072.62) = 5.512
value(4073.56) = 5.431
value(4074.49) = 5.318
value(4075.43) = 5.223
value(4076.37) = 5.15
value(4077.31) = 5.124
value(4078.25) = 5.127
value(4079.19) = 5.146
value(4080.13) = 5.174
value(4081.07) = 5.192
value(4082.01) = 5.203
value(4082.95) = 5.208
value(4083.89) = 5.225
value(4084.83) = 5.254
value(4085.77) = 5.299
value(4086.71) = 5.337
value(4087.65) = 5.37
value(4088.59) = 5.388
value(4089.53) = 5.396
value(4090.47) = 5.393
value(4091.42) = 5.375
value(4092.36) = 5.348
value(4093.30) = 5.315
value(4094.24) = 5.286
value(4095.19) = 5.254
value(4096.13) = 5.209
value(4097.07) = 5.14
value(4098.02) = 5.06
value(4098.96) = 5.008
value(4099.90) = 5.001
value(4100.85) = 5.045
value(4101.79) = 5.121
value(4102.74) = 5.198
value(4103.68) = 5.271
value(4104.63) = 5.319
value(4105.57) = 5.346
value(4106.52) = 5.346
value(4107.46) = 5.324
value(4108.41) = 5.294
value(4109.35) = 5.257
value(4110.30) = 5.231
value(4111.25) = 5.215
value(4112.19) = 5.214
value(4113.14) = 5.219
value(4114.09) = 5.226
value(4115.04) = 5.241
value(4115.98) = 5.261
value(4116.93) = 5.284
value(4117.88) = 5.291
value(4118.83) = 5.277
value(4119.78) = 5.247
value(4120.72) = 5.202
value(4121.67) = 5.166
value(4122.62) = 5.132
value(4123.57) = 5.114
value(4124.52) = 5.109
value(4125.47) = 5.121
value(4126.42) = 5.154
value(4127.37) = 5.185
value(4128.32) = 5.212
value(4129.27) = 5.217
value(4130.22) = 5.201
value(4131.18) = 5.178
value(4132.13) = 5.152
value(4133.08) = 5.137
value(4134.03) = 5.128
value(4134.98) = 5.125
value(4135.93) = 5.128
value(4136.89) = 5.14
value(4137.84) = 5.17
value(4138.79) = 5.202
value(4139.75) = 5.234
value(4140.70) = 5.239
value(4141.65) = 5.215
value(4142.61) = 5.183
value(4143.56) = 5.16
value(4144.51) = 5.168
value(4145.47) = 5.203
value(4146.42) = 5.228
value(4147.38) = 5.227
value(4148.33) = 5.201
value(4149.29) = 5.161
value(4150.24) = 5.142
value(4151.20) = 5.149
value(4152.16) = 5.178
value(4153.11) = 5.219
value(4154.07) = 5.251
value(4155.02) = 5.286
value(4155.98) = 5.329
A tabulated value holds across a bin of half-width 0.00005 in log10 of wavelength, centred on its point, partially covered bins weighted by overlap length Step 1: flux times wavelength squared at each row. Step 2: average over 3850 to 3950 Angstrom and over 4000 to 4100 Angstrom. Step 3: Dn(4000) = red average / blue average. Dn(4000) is 1.2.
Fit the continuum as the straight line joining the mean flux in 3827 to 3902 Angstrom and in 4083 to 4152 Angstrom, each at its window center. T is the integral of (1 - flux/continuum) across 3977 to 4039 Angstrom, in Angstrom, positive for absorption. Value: -1.4 Angstrom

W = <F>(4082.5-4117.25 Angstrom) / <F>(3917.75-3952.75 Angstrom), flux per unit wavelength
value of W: 1.2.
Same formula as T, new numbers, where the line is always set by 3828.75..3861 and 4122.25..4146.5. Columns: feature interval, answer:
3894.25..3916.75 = -1.4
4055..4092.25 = -1.7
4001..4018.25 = -1.3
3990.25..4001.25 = -1.0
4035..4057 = -0.9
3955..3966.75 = 0.4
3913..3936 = 1.3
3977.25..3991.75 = -0.8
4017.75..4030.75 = -1.1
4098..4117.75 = -0.4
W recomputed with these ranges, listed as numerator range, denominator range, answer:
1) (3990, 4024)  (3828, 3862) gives 1.17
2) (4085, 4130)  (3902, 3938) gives 1.15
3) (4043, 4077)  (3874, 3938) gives 1.10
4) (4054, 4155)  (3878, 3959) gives 1.11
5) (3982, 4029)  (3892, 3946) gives 1.14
